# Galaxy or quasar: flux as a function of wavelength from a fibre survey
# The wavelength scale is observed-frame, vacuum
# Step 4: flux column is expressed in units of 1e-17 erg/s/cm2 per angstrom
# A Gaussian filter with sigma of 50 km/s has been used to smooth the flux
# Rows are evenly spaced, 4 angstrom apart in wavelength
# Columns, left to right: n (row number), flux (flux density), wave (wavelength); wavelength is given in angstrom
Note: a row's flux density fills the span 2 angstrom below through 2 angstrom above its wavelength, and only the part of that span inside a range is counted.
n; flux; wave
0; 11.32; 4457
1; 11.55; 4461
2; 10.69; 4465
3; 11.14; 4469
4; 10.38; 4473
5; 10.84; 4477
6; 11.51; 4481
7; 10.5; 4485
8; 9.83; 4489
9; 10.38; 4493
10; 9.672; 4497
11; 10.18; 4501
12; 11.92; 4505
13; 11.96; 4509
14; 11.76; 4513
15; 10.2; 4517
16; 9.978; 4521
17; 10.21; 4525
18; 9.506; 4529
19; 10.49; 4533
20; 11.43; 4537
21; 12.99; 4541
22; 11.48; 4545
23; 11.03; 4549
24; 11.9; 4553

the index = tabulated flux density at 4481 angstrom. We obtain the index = 11.51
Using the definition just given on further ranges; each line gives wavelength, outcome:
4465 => 10.69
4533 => 10.49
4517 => 10.2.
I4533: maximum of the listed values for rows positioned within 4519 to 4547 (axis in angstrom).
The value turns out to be 12.99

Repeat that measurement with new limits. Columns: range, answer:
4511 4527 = 11.76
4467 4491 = 11.51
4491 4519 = 11.96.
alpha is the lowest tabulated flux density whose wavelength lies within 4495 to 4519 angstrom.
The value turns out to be 9.672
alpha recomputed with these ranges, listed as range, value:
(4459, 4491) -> 9.83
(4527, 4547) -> 9.506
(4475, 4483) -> 10.84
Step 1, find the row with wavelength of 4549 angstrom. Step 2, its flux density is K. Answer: 11.03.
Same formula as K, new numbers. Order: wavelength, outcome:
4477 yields 10.84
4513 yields 11.76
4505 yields 11.92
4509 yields 11.96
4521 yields 9.978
